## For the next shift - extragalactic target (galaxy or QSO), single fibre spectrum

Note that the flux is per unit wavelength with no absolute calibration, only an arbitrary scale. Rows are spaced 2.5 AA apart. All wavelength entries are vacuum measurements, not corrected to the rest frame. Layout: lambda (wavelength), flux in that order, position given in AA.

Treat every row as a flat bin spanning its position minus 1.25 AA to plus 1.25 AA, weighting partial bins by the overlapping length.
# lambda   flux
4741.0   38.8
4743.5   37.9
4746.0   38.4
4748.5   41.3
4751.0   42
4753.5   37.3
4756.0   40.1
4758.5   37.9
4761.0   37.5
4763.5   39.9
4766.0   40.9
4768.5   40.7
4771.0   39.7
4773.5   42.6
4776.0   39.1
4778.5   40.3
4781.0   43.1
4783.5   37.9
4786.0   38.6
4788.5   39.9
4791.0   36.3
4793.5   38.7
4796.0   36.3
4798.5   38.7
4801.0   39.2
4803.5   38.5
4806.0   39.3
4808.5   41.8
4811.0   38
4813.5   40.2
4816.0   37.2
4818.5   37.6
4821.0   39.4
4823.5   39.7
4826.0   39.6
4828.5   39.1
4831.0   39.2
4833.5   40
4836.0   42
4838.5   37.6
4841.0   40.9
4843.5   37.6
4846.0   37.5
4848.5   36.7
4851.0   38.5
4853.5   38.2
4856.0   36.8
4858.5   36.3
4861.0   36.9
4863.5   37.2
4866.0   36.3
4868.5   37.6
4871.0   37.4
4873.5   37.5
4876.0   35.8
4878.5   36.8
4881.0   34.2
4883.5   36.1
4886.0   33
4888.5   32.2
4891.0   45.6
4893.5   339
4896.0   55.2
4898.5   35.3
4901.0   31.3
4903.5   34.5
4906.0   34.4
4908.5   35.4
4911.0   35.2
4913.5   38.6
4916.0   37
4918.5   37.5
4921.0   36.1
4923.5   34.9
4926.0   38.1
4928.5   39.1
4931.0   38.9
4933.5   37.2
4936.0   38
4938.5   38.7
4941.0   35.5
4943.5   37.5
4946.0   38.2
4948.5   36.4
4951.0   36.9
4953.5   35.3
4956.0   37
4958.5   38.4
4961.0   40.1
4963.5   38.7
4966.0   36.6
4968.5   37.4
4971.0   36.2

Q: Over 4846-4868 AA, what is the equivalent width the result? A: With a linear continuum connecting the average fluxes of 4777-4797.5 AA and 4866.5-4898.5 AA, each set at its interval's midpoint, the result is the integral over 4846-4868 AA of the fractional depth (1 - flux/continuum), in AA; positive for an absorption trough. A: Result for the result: 7.27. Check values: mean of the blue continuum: 38.9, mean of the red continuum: 61.6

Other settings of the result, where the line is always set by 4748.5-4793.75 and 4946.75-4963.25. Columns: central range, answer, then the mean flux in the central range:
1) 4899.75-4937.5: 1.45 AA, 36.4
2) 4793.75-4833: 0.21 AA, 38.9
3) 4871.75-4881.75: 0.56 AA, 36.2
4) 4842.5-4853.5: 0.31 AA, 37.6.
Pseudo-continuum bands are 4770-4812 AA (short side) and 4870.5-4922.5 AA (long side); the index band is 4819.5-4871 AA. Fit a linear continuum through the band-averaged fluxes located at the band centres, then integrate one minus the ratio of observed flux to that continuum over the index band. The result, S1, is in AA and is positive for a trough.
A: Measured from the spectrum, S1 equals 8.1 AA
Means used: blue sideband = 39.3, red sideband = 51.5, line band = 38.3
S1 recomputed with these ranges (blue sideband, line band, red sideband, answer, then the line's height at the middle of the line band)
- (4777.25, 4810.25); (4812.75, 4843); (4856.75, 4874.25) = -1.0 AA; 38.1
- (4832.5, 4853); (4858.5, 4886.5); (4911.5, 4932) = 1.4 AA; 38.3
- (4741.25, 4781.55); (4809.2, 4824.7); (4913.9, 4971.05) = 0.1 AA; 39.1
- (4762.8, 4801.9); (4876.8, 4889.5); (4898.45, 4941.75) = 0.9 AA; 37.3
